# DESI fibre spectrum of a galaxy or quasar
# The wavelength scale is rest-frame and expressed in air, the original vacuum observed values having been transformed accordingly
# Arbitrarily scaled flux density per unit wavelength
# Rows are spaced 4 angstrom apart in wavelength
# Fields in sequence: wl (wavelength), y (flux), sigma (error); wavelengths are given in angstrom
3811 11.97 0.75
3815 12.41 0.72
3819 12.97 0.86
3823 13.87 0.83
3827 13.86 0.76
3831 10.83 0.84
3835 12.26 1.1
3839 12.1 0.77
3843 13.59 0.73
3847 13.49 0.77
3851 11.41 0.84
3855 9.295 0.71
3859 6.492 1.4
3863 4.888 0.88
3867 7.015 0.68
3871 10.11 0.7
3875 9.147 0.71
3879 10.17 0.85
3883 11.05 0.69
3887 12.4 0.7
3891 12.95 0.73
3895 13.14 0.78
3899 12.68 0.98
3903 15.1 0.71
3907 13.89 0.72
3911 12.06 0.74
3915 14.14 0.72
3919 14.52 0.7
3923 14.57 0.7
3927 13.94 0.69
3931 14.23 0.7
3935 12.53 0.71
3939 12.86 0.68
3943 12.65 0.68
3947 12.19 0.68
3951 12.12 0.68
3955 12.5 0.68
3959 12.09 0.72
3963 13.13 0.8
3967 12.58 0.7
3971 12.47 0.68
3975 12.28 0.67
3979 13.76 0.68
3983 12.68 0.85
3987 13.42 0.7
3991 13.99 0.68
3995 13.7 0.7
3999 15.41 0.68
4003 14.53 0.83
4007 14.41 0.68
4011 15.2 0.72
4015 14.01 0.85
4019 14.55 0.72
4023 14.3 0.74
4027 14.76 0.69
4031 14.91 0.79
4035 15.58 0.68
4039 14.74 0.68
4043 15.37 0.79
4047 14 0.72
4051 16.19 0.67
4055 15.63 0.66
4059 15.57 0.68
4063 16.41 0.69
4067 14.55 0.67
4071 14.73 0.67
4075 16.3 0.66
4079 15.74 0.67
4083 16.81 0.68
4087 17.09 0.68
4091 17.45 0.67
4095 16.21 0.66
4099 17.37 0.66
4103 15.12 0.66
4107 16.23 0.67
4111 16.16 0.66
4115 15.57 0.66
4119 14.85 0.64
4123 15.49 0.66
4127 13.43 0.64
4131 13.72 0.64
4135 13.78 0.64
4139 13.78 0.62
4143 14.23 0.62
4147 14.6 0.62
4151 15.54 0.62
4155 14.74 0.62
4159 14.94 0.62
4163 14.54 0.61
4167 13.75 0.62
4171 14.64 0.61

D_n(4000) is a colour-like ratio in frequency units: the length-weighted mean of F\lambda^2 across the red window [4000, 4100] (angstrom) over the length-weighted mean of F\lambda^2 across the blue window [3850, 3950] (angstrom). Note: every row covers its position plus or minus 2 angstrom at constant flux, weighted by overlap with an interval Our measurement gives 1.42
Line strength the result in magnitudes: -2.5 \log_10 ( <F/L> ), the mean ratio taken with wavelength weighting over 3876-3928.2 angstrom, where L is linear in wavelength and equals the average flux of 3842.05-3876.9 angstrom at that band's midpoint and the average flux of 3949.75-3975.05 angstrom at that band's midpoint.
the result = -0.22 mag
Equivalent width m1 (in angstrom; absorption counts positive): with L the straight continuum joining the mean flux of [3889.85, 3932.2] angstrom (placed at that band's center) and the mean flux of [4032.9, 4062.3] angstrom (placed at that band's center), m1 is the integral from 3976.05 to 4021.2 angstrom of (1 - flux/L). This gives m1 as 2.0 angstrom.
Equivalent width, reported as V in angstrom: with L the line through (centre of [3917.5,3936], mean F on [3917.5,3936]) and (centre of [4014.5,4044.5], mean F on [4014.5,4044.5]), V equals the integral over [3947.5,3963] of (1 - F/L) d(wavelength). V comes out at 2.1 angstrom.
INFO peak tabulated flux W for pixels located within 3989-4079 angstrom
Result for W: 16.41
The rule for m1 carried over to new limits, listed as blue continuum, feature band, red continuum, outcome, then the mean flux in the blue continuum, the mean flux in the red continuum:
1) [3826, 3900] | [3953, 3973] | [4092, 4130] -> 0.3 angstrom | 10.8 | 15.6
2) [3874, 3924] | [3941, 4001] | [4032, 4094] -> 4.7 angstrom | 12.8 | 15.7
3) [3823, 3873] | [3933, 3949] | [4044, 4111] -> 0.3 angstrom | 10.6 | 16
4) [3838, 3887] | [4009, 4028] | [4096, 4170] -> -2.6 angstrom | 9.95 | 14.9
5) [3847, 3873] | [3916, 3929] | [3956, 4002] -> -3.9 angstrom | 8.61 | 13.2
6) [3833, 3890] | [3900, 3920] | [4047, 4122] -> -4.1 angstrom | 10.3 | 15.9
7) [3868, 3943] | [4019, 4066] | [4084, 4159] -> -2.7 angstrom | 12.7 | 15.3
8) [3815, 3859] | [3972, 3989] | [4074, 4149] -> 1.0 angstrom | 12.1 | 15.5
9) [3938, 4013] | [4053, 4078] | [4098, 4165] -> -2.3 angstrom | 13.3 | 14.9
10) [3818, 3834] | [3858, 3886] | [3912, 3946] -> 9.7 angstrom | 12.8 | 13.6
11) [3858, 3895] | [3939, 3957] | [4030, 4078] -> -0.7 angstrom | 9.64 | 15.3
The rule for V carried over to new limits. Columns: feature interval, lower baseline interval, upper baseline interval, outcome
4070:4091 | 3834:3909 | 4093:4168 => -3.1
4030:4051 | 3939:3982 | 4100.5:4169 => -2.3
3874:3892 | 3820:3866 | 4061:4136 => 1.0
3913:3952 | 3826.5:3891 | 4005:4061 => -3.3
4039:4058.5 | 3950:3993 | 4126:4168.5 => -2.6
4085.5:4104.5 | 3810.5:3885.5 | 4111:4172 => -3.7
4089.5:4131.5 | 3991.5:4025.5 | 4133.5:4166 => -3.3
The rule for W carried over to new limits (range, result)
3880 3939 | 15.1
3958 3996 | 13.99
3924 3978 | 14.23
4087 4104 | 17.45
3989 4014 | 15.41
